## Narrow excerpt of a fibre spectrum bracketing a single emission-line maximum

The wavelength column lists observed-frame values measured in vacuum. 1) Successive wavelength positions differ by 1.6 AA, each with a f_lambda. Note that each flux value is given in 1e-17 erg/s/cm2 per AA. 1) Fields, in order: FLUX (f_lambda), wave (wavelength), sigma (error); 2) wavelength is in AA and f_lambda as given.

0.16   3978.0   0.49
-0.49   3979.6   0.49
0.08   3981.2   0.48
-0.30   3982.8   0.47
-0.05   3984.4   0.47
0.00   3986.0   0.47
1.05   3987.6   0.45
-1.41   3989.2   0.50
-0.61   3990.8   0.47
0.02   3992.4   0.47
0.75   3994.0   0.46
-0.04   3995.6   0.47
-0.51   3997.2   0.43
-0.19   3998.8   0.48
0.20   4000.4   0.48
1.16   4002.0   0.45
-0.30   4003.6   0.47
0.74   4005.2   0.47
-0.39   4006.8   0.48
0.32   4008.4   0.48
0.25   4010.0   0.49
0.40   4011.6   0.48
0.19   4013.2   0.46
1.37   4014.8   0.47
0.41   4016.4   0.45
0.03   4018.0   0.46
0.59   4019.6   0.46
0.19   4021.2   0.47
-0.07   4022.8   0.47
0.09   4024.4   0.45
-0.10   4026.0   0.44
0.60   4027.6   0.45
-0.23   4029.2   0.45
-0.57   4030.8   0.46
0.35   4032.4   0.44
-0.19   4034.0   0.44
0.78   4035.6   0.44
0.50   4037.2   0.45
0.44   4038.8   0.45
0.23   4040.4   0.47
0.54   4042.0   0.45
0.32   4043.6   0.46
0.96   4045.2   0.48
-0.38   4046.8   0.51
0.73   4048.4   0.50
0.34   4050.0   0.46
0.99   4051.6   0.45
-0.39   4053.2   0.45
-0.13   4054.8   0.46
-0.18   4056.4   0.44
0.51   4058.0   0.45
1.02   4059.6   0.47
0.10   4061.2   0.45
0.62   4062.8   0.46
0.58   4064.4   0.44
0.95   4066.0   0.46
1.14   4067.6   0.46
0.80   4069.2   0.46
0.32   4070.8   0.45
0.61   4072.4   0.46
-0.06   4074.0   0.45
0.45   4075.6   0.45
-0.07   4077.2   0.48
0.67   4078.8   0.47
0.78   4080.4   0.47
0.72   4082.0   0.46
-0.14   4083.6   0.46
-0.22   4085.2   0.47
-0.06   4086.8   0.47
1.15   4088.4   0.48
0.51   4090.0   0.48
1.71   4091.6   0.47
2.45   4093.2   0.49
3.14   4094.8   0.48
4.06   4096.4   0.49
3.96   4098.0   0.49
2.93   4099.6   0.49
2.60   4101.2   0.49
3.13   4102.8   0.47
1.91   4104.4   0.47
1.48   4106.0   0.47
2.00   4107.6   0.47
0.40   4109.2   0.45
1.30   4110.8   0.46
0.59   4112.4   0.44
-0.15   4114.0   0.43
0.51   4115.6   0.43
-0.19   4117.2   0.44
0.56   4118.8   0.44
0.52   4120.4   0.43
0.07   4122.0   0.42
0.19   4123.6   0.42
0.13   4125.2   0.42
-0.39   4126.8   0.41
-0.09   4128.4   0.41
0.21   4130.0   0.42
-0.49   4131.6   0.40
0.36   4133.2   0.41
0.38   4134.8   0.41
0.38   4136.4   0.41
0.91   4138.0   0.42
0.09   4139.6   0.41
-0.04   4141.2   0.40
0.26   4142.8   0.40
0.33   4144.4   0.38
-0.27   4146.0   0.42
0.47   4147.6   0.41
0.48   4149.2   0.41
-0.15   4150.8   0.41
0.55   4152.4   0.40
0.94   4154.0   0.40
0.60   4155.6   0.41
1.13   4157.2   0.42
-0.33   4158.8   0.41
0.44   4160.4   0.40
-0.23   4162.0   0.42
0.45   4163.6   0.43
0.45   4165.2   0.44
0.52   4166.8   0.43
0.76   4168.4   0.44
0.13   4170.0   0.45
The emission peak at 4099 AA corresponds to Lyman alpha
